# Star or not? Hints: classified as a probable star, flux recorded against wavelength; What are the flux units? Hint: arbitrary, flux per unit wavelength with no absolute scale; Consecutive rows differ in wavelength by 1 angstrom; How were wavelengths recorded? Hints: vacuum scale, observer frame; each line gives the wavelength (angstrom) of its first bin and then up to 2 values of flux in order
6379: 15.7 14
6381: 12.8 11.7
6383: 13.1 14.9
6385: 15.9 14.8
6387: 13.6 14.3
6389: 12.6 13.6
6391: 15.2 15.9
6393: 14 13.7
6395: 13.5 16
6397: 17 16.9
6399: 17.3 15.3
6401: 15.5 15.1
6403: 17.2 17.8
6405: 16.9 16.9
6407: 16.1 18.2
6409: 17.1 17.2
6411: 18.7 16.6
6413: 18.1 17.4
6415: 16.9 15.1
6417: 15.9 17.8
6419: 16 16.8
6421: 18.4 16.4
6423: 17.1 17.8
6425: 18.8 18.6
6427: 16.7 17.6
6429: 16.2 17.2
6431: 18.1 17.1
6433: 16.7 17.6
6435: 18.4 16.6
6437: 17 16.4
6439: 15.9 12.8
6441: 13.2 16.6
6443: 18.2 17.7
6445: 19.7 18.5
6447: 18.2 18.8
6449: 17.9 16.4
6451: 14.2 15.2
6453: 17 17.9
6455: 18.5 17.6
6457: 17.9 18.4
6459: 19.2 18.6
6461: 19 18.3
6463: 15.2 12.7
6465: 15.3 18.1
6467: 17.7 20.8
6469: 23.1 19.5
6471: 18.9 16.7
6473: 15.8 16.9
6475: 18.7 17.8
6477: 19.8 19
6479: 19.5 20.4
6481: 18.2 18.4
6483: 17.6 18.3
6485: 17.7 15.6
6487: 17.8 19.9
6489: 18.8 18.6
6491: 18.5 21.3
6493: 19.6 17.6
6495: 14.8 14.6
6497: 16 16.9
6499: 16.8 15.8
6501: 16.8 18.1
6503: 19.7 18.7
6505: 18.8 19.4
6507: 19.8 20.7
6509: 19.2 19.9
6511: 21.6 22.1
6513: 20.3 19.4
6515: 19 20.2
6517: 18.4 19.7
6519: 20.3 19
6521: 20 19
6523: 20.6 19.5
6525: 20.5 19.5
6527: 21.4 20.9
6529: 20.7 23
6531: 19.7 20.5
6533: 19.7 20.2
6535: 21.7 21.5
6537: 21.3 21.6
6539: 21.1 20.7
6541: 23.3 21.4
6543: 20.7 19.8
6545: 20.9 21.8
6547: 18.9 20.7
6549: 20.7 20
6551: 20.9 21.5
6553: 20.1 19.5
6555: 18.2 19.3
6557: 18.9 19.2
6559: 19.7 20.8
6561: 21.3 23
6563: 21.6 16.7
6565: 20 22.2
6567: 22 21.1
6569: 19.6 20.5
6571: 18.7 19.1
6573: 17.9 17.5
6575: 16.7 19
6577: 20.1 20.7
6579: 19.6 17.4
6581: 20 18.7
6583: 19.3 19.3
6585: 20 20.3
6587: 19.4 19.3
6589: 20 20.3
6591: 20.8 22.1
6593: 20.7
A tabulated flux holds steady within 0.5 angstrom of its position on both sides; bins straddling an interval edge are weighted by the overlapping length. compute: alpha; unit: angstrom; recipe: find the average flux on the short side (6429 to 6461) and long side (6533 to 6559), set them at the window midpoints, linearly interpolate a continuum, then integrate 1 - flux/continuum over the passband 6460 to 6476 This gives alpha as 0.2 angstrom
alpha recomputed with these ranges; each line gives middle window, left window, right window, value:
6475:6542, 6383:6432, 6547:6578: -2.52 angstrom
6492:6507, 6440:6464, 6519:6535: 1.25 angstrom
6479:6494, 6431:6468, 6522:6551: 0.05 angstrom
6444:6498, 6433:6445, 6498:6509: -1.40 angstrom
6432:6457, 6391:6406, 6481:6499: -0.24 angstrom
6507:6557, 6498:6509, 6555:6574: -3.29 angstrom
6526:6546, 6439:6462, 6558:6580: -2.00 angstrom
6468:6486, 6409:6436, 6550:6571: -0.14 angstrom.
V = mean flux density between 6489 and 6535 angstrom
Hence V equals 19.3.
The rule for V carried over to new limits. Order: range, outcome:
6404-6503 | 17.5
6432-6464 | 17.1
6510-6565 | 20.4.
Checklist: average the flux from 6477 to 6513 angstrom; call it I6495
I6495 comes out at 18.5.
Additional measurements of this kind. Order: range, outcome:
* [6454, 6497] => 18.1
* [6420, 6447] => 17.1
